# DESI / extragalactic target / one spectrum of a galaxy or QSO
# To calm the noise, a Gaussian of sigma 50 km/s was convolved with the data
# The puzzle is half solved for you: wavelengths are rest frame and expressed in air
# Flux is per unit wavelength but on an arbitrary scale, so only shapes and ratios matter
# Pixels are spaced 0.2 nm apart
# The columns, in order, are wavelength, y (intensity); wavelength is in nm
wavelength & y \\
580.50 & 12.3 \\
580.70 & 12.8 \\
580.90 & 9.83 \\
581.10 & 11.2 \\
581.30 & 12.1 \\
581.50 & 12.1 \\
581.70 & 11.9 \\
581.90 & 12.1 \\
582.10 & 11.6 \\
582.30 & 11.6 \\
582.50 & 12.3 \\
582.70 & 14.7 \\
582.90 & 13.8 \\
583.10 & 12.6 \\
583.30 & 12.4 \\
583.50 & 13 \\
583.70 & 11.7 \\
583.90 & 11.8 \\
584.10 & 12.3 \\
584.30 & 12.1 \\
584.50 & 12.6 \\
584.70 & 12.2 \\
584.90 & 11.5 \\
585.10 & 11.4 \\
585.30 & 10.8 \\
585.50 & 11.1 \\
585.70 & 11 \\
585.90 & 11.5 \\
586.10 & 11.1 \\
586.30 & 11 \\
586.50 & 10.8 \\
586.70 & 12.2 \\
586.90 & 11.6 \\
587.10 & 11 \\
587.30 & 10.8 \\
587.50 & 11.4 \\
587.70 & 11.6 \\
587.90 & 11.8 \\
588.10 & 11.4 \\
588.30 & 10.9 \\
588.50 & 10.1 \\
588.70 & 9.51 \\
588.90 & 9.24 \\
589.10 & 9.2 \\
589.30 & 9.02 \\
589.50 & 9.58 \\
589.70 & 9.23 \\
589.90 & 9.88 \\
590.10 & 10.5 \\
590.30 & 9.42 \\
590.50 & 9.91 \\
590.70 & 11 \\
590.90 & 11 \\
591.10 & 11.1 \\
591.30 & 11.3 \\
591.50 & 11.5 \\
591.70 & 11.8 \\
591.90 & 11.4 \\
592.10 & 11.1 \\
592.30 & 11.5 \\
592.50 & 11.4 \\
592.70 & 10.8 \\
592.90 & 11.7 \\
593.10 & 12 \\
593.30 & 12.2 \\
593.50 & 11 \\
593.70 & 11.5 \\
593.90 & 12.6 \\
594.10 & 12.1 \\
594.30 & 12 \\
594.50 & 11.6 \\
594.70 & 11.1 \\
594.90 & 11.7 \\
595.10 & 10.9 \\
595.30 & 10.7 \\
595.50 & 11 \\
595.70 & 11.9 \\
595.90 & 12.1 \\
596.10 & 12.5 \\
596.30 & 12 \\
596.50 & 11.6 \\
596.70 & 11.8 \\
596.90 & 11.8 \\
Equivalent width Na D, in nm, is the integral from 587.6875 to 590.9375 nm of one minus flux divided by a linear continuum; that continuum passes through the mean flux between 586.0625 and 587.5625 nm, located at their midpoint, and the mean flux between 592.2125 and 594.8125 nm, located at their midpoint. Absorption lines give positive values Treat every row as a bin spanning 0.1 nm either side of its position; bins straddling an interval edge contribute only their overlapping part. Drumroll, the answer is 0.36 nm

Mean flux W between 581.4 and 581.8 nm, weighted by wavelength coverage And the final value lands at 12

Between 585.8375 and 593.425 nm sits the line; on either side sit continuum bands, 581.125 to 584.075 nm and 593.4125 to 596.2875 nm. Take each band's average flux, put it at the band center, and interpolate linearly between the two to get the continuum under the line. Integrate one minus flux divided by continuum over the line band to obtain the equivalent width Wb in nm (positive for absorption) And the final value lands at 0.70 nm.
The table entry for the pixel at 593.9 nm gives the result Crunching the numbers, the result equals 12.6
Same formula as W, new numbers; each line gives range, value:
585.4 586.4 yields 11.1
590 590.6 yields 9.94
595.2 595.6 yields 10.8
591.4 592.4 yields 11.5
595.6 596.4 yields 12.1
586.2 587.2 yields 11.3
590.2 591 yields 10.3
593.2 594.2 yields 11.9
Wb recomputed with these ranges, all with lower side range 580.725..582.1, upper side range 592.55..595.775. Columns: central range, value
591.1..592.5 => 0.018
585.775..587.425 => 0.048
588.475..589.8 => 0.252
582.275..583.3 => -0.127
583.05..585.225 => -0.098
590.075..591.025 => 0.098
